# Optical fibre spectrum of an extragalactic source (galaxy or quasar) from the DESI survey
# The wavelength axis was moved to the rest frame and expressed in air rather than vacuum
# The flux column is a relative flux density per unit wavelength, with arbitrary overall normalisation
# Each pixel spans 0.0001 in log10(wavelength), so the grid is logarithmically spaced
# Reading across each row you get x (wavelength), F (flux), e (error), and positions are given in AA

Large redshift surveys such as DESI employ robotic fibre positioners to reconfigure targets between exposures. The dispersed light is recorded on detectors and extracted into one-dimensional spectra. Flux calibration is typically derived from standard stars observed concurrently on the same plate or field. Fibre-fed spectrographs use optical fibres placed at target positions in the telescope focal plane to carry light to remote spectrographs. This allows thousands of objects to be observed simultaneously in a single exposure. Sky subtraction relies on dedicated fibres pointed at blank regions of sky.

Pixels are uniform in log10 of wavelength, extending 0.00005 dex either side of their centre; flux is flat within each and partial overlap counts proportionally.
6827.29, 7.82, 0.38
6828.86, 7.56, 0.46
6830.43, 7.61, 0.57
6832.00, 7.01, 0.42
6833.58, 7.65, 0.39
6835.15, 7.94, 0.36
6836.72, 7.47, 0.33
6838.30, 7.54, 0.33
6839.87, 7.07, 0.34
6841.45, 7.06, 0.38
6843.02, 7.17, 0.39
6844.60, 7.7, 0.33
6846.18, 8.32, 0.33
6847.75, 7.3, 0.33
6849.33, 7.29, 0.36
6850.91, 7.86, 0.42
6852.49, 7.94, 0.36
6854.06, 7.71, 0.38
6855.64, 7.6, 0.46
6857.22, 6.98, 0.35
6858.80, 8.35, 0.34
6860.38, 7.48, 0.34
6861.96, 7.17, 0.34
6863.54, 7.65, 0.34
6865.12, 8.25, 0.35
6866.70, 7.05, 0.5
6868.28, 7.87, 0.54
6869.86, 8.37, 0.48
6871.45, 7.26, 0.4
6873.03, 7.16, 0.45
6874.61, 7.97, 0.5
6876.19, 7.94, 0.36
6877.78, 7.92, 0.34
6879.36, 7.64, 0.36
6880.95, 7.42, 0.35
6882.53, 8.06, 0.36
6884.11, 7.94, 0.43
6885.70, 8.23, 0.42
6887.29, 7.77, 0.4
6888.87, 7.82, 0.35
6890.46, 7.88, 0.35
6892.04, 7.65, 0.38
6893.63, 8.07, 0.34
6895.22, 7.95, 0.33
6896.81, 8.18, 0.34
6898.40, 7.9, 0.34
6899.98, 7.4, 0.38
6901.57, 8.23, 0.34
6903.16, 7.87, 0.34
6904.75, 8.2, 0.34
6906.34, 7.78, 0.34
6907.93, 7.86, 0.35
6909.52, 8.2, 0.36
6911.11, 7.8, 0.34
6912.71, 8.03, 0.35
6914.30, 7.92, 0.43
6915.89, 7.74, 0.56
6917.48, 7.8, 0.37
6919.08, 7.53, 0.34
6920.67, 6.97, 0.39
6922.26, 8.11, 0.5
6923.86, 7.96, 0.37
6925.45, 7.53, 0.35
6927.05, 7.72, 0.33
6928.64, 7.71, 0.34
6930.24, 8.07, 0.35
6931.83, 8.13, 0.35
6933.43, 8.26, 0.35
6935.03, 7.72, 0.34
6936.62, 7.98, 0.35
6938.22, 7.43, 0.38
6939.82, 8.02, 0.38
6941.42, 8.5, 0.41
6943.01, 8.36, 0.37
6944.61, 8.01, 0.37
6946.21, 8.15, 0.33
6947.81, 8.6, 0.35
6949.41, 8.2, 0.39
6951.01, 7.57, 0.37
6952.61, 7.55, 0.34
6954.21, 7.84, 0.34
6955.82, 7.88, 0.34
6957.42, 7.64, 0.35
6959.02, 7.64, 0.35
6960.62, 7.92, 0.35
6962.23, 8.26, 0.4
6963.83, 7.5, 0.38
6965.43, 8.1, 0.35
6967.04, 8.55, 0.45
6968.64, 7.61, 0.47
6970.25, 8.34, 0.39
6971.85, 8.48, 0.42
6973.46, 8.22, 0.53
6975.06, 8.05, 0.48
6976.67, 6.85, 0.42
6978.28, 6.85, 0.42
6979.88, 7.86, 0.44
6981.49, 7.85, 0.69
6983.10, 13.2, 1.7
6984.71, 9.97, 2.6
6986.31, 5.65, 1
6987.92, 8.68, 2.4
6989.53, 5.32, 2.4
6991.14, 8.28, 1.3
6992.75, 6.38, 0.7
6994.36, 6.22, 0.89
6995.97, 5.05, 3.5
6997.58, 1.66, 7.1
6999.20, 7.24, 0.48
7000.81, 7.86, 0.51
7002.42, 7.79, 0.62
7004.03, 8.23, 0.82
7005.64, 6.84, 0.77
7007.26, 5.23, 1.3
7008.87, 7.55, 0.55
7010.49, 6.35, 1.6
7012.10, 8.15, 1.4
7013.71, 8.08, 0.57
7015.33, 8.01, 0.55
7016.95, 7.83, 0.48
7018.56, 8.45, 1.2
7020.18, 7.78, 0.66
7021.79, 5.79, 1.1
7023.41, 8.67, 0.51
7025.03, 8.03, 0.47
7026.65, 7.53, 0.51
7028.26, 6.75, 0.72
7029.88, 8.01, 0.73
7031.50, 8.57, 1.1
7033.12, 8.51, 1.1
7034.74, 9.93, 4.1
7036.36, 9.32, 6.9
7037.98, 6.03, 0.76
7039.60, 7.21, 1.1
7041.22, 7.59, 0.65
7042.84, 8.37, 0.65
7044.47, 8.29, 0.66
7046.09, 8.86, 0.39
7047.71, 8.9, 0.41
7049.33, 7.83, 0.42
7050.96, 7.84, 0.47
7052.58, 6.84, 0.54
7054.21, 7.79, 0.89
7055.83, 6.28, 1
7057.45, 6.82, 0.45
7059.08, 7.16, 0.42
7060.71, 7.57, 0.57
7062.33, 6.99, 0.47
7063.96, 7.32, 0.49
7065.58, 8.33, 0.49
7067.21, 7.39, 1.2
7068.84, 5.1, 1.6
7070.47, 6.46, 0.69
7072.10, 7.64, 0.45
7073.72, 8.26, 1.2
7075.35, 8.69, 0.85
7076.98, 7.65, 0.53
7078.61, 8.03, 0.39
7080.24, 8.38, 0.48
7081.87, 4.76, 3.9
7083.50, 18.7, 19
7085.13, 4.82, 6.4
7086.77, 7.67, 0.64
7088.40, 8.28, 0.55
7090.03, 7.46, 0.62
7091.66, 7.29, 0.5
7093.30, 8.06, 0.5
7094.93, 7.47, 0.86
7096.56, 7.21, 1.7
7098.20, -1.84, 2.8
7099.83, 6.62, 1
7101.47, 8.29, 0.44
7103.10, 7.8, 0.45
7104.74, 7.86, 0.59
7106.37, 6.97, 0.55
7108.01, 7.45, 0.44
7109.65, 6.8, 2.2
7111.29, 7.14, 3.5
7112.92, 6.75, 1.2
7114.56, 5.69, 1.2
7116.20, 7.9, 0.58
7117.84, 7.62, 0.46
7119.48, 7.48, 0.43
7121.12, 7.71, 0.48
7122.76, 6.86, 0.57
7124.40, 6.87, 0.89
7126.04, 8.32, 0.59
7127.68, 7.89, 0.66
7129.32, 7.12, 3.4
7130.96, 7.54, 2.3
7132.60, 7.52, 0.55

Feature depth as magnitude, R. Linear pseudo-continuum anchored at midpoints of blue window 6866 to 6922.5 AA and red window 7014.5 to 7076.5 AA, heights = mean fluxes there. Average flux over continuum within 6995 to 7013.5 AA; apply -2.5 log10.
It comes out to 0.17 mag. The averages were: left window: 7.82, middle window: 6.59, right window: 7.7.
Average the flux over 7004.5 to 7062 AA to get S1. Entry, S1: 7.68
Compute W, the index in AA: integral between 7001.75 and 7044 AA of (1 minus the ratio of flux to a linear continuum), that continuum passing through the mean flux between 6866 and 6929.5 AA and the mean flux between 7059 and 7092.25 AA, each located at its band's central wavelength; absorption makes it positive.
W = 0.5 AA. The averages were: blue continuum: 7.81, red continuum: 7.83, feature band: 7.72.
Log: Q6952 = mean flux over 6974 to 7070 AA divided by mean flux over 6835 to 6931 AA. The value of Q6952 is 0.97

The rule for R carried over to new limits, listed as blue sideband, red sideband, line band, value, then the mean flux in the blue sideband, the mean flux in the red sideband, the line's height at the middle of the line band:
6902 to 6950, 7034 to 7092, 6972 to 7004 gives 0.076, 7.94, 7.83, 7.89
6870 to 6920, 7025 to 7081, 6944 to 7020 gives 0.024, 7.85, 7.72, 7.78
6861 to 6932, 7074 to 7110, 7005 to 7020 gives 0.031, 7.81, 7.49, 7.62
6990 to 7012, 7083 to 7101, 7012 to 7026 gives -0.174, 6.55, 7.25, 6.69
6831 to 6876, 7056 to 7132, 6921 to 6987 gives -0.078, 7.58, 7.35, 7.48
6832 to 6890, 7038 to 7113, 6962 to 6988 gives -0.094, 7.66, 7.45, 7.55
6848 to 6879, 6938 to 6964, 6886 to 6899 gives -0.020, 7.67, 7.97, 7.77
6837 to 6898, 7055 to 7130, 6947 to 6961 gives -0.044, 7.7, 7.33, 7.56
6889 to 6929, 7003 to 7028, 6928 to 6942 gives -0.030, 7.84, 7.49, 7.75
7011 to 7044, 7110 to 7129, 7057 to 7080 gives 0.031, 7.92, 7.28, 7.63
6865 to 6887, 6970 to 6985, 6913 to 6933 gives 0.047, 7.78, 8.53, 8.12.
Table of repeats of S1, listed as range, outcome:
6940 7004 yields 7.69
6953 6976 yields 7.99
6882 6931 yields 7.87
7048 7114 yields 7.35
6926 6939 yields 7.87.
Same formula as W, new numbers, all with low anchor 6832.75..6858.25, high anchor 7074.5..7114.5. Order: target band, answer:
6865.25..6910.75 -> -2.00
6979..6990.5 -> -1.37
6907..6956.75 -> -2.76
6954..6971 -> -1.05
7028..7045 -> -1.51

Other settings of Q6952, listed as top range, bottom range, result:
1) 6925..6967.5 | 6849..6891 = 1.03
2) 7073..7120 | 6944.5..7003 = 0.97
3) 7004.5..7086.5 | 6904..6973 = 0.98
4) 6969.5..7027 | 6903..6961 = 0.94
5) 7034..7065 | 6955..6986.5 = 0.95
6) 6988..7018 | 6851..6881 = 0.89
